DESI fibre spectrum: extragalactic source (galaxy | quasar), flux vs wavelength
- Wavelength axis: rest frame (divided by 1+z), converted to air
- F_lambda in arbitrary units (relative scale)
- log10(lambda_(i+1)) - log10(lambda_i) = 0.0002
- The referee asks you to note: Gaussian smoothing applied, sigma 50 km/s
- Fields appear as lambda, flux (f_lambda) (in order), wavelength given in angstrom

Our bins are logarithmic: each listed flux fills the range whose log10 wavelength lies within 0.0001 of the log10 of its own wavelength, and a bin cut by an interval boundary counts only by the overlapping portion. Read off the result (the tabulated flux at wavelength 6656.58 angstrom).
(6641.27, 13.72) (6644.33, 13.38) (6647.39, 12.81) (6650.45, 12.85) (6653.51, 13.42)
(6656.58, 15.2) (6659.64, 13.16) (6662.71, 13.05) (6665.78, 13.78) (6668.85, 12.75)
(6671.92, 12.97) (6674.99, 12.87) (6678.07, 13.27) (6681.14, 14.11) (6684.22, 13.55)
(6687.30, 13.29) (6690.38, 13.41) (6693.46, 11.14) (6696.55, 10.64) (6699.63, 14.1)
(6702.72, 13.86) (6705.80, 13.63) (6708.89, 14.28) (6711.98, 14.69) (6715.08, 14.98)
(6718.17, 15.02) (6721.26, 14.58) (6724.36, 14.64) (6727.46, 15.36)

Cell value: 15.2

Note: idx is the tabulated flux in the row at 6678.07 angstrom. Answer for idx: 13.27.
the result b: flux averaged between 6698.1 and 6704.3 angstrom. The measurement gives 14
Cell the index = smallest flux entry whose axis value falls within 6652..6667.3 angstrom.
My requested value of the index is 13.05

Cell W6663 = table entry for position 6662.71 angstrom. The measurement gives 13.05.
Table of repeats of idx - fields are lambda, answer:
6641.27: 13.72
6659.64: 13.16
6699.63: 14.1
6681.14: 14.11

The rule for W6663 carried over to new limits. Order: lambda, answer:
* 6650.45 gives 12.85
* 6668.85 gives 12.75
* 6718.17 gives 15.02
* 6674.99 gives 12.87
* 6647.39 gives 12.81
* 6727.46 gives 15.36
